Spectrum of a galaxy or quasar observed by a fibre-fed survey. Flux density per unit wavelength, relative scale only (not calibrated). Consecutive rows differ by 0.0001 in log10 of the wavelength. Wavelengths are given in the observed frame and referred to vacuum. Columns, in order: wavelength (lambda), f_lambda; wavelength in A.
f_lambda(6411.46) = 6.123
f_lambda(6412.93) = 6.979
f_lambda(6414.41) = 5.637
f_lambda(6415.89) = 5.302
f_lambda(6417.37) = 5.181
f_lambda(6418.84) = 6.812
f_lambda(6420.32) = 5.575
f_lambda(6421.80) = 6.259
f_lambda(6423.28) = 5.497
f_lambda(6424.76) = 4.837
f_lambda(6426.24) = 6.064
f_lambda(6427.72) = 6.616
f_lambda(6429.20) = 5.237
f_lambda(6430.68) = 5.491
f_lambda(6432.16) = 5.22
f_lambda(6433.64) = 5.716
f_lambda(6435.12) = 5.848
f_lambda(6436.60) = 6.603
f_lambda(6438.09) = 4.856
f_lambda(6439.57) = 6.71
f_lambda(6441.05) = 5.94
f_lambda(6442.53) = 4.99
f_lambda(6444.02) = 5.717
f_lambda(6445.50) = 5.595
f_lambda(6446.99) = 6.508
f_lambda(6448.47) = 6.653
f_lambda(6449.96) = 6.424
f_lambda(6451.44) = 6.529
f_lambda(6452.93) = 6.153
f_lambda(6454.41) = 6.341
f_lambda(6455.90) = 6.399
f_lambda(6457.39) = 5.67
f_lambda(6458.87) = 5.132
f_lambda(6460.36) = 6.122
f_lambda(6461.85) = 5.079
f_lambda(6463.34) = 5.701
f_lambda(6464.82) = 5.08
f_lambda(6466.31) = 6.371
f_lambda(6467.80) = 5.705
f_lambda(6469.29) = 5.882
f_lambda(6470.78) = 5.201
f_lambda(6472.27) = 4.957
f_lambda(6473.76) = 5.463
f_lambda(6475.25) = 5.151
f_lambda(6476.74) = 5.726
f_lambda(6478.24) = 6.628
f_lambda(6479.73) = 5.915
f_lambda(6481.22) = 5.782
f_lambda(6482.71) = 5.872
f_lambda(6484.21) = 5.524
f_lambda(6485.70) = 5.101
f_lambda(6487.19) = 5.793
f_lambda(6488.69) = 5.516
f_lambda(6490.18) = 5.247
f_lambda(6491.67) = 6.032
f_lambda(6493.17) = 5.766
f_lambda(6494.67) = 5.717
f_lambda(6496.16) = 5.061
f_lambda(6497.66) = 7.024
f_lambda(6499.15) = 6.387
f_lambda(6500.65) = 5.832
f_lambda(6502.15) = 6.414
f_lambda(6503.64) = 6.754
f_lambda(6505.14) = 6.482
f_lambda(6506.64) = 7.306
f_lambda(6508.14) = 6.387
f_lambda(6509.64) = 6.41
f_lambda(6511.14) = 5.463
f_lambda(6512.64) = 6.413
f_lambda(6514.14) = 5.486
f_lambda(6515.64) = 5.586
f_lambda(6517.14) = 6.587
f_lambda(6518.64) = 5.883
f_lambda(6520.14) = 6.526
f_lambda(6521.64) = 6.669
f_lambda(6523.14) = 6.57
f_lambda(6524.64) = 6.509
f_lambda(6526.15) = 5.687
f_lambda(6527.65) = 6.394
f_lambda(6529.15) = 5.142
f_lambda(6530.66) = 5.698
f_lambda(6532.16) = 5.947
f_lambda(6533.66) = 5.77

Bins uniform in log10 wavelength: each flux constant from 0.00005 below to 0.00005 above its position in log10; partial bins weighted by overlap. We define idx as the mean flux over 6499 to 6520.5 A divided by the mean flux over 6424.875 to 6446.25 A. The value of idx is 1.09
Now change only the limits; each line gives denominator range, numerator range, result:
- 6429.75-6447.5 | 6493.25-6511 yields 1.09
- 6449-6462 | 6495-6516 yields 1.03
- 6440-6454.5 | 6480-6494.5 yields 0.93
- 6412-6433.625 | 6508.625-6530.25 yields 1.06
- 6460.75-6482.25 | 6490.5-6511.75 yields 1.10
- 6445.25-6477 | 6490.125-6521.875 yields 1.06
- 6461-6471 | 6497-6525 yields 1.13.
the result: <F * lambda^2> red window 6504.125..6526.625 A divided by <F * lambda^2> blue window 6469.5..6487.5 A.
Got 1.13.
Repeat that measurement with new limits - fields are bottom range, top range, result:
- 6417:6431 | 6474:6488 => 1.01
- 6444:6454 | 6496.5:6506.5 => 1.05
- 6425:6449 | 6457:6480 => 0.97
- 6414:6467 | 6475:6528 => 1.06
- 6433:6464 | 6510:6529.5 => 1.05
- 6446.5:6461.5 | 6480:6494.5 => 0.92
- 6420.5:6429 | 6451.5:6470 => 1.02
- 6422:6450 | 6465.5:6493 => 0.99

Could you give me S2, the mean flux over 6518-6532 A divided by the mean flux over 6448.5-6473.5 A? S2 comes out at 1.1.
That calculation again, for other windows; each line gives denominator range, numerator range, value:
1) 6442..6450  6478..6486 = 0.97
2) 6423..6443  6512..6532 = 1.07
